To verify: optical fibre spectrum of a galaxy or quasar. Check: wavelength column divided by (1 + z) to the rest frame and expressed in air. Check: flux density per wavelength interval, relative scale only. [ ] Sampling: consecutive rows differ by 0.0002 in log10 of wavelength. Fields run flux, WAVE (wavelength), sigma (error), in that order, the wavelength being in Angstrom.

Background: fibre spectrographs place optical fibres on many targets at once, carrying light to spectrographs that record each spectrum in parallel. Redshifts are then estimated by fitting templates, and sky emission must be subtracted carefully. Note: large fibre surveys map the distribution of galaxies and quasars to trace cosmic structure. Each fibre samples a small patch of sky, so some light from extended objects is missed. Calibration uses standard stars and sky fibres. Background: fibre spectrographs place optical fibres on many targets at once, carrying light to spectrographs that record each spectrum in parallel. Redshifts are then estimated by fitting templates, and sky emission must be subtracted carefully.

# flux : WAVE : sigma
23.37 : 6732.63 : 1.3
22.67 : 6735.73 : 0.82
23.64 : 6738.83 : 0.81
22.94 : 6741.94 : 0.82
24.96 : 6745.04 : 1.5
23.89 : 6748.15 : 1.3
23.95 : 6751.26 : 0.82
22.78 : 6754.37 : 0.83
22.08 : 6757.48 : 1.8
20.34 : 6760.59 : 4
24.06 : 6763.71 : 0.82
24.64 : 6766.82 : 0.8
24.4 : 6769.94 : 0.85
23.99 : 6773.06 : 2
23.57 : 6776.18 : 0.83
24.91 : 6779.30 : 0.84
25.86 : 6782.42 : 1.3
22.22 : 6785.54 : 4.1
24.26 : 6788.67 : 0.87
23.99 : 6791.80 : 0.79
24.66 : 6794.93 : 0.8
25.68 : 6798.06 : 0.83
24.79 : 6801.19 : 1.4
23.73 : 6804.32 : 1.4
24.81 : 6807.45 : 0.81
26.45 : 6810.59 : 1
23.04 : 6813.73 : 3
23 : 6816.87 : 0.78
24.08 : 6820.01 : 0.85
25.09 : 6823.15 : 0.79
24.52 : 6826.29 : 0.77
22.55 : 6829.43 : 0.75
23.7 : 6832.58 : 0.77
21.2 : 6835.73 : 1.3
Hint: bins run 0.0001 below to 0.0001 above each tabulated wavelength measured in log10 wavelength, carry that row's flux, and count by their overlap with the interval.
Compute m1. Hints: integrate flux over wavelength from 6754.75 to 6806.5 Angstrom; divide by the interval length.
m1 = 23.9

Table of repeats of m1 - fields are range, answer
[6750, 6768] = 22.9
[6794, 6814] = 24.9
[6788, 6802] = 24.7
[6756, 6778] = 23.3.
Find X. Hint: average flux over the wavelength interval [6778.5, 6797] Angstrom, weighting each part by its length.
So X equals 24.3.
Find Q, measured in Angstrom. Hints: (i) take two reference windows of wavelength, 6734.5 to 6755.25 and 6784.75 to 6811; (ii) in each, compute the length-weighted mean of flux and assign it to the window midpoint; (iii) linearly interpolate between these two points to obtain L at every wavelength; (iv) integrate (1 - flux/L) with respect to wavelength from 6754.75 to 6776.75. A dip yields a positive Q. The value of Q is 0.6 Angstrom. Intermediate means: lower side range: 23.6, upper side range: 24.5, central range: 23.3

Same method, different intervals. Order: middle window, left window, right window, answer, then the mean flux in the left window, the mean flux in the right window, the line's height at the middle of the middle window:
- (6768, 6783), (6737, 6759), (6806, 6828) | -0.4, 23.5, 24.4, 23.8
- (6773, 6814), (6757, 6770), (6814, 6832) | -1.9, 23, 23.8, 23.4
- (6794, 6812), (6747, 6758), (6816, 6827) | -0.8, 23.3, 24.2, 24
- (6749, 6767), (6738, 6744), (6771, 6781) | 0.7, 23.4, 24.2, 23.8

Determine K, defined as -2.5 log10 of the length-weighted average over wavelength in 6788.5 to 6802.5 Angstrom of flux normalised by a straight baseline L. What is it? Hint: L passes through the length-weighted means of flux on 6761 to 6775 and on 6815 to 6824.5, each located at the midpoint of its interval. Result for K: -0.03 mag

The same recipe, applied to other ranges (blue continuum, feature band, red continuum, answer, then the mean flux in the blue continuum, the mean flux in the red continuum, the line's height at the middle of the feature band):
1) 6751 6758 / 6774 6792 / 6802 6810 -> -0.014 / 22.9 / 24.6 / 23.8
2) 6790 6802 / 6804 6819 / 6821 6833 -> 0.007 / 24.8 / 24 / 24.4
